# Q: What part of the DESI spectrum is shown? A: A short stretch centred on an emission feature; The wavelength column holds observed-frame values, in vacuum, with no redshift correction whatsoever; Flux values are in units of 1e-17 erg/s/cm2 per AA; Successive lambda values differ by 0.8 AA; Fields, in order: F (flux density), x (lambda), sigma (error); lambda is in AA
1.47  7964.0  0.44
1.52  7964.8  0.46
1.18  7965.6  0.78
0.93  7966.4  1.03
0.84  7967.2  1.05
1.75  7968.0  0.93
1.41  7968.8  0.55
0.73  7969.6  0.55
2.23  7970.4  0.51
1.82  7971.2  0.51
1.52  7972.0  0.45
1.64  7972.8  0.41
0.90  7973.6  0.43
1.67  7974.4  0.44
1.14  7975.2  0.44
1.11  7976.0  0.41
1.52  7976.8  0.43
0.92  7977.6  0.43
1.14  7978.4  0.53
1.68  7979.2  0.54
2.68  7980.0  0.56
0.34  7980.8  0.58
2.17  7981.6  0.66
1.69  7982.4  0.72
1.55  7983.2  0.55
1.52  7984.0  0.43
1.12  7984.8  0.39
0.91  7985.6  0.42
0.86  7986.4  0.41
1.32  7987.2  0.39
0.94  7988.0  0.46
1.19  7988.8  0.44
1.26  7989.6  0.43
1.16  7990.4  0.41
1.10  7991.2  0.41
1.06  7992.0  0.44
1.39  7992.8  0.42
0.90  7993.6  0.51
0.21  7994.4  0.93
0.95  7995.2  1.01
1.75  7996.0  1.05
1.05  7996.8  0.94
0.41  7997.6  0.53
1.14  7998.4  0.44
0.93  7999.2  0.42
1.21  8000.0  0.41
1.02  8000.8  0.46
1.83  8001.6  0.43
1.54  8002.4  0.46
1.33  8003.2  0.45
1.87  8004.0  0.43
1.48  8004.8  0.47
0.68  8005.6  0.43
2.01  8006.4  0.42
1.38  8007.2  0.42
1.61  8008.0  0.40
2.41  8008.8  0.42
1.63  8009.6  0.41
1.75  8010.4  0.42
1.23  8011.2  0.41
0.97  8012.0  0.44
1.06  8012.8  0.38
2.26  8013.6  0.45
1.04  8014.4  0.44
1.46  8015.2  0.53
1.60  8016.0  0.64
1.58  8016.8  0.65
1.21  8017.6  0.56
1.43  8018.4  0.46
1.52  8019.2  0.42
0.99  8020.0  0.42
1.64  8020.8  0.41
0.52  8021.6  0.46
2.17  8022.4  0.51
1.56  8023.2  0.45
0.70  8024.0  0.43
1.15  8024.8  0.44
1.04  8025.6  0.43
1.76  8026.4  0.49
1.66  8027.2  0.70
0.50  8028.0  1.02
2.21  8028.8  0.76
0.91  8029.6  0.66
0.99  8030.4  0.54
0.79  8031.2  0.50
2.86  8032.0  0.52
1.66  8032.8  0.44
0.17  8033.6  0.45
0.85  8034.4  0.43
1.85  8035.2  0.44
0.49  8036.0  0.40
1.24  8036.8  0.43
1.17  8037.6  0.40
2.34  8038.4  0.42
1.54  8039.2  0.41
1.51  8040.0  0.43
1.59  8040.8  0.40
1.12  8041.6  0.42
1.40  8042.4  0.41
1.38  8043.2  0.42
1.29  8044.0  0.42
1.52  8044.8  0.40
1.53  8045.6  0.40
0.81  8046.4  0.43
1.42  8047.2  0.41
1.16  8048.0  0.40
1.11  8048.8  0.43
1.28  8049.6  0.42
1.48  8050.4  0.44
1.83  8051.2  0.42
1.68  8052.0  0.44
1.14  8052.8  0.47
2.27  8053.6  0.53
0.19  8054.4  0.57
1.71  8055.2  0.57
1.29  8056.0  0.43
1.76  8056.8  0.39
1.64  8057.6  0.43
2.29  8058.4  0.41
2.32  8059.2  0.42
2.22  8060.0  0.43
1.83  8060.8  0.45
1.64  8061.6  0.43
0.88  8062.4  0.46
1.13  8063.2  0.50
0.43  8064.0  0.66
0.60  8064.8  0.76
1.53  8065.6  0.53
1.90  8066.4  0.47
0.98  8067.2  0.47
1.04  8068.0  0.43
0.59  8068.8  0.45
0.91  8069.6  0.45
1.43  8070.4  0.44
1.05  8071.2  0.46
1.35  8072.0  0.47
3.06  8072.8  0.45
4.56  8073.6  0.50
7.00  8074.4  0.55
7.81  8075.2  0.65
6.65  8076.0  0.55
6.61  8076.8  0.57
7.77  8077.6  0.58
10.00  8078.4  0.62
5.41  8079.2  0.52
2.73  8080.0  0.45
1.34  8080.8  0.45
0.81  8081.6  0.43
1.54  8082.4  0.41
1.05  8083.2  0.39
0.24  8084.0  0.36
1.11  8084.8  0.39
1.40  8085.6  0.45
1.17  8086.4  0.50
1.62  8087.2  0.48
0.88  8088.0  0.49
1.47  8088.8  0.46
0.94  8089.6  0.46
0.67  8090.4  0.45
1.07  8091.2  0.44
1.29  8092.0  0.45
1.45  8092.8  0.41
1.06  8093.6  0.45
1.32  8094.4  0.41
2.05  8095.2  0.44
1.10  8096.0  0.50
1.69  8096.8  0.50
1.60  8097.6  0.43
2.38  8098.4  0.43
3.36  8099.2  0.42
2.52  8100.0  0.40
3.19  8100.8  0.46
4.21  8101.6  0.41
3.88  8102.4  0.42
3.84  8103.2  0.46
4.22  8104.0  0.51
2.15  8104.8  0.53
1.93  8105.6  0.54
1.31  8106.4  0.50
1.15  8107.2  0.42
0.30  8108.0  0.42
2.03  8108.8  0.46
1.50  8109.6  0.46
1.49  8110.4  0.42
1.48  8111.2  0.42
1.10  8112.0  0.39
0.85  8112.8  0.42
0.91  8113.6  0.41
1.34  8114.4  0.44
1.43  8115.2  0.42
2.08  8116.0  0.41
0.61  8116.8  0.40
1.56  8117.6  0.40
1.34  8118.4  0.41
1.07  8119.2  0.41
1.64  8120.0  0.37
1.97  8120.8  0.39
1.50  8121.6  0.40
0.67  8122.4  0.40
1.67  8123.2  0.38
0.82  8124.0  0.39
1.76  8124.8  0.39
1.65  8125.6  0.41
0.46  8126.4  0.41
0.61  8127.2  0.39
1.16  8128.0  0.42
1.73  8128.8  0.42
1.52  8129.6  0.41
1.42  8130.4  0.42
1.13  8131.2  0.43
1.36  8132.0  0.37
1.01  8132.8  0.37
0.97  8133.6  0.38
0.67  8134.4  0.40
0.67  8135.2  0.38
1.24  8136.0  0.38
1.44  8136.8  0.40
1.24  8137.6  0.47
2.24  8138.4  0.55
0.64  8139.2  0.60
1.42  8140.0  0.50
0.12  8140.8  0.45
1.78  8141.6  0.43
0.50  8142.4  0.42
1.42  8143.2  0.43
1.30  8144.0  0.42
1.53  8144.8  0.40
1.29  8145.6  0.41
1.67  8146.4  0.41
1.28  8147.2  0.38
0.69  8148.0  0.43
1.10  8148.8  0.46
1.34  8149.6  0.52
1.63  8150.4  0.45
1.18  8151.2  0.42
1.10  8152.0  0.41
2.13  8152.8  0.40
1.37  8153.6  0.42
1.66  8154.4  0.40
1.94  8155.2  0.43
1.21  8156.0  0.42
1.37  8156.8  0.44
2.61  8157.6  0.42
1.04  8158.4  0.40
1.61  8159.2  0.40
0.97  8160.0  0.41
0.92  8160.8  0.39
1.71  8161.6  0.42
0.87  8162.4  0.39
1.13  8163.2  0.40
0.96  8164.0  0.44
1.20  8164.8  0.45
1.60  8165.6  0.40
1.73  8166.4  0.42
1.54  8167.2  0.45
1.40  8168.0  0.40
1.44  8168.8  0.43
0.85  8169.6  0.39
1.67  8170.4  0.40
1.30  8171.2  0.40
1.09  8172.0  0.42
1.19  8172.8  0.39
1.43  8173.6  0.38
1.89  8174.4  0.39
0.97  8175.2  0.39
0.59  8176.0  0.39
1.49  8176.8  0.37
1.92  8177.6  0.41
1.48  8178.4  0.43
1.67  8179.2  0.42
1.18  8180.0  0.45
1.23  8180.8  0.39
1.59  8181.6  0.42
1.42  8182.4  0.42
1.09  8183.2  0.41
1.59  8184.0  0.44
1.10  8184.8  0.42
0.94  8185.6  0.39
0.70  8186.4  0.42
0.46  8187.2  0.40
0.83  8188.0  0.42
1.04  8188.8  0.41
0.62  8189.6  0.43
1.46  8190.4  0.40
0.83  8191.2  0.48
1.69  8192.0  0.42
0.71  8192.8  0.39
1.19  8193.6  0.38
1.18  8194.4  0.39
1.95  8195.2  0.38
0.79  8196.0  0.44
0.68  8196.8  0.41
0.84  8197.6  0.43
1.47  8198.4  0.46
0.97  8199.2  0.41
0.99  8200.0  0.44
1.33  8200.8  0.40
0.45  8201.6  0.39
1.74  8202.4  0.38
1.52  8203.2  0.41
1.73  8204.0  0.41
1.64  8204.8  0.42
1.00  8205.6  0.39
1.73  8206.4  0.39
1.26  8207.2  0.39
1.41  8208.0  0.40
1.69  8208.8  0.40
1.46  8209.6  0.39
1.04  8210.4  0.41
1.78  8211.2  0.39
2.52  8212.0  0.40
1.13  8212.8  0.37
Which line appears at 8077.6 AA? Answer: Halpha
